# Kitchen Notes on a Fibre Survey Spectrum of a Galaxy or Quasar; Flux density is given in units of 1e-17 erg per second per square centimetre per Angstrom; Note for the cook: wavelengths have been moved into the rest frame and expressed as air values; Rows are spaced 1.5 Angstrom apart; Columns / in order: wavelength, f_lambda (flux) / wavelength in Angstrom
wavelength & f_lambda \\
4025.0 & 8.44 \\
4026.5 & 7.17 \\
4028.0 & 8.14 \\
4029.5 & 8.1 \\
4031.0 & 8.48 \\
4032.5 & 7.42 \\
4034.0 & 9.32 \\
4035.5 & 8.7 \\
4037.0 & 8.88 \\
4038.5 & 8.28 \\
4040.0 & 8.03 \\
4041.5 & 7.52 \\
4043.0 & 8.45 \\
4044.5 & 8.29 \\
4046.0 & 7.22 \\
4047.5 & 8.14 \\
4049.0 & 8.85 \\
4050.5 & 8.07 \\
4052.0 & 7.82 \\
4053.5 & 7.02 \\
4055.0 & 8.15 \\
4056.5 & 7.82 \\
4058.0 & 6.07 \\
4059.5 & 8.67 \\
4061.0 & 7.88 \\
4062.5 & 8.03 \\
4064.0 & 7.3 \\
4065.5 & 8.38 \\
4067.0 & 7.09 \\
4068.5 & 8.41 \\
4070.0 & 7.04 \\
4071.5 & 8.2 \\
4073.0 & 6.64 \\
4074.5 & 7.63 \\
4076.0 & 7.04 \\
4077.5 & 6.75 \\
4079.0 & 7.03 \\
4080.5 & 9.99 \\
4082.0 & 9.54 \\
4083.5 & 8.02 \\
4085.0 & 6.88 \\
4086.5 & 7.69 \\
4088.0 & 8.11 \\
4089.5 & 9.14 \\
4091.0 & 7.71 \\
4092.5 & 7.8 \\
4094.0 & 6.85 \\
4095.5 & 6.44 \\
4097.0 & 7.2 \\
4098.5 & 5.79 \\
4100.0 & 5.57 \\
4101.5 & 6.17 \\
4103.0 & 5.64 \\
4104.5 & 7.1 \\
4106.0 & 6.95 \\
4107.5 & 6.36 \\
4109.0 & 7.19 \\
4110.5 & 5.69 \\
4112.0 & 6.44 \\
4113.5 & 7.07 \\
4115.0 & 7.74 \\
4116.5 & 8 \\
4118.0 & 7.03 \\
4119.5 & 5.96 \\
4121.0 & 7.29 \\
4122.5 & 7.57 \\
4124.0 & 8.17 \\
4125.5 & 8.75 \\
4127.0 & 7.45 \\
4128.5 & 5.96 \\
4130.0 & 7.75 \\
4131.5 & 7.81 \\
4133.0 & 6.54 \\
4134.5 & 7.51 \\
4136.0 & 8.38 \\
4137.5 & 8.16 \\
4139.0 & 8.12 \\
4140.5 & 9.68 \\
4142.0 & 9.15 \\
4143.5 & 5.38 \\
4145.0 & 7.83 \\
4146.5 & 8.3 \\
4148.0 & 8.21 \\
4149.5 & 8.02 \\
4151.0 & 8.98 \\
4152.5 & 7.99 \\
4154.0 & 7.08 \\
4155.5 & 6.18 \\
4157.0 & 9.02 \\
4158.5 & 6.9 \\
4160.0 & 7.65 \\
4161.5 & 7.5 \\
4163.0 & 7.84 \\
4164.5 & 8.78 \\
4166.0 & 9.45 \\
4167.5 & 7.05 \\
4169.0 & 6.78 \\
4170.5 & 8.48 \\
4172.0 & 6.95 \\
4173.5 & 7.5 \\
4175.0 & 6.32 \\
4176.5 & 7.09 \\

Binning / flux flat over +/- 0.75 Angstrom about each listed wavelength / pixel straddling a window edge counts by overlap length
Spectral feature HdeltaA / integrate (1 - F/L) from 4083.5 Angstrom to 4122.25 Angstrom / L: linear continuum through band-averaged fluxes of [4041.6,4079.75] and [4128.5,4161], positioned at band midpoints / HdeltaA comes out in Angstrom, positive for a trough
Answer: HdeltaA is 3.8 Angstrom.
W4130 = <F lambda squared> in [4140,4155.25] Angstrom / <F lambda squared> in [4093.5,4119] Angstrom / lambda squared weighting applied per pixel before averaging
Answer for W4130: 1.22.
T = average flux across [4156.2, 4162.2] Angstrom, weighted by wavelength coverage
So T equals 7.76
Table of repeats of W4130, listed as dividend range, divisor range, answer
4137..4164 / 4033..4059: 1.03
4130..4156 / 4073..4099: 1.06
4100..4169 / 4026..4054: 0.97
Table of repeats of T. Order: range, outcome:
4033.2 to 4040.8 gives 8.63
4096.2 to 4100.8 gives 6.19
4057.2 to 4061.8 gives 7.55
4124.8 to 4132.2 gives 7.53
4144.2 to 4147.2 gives 8.02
